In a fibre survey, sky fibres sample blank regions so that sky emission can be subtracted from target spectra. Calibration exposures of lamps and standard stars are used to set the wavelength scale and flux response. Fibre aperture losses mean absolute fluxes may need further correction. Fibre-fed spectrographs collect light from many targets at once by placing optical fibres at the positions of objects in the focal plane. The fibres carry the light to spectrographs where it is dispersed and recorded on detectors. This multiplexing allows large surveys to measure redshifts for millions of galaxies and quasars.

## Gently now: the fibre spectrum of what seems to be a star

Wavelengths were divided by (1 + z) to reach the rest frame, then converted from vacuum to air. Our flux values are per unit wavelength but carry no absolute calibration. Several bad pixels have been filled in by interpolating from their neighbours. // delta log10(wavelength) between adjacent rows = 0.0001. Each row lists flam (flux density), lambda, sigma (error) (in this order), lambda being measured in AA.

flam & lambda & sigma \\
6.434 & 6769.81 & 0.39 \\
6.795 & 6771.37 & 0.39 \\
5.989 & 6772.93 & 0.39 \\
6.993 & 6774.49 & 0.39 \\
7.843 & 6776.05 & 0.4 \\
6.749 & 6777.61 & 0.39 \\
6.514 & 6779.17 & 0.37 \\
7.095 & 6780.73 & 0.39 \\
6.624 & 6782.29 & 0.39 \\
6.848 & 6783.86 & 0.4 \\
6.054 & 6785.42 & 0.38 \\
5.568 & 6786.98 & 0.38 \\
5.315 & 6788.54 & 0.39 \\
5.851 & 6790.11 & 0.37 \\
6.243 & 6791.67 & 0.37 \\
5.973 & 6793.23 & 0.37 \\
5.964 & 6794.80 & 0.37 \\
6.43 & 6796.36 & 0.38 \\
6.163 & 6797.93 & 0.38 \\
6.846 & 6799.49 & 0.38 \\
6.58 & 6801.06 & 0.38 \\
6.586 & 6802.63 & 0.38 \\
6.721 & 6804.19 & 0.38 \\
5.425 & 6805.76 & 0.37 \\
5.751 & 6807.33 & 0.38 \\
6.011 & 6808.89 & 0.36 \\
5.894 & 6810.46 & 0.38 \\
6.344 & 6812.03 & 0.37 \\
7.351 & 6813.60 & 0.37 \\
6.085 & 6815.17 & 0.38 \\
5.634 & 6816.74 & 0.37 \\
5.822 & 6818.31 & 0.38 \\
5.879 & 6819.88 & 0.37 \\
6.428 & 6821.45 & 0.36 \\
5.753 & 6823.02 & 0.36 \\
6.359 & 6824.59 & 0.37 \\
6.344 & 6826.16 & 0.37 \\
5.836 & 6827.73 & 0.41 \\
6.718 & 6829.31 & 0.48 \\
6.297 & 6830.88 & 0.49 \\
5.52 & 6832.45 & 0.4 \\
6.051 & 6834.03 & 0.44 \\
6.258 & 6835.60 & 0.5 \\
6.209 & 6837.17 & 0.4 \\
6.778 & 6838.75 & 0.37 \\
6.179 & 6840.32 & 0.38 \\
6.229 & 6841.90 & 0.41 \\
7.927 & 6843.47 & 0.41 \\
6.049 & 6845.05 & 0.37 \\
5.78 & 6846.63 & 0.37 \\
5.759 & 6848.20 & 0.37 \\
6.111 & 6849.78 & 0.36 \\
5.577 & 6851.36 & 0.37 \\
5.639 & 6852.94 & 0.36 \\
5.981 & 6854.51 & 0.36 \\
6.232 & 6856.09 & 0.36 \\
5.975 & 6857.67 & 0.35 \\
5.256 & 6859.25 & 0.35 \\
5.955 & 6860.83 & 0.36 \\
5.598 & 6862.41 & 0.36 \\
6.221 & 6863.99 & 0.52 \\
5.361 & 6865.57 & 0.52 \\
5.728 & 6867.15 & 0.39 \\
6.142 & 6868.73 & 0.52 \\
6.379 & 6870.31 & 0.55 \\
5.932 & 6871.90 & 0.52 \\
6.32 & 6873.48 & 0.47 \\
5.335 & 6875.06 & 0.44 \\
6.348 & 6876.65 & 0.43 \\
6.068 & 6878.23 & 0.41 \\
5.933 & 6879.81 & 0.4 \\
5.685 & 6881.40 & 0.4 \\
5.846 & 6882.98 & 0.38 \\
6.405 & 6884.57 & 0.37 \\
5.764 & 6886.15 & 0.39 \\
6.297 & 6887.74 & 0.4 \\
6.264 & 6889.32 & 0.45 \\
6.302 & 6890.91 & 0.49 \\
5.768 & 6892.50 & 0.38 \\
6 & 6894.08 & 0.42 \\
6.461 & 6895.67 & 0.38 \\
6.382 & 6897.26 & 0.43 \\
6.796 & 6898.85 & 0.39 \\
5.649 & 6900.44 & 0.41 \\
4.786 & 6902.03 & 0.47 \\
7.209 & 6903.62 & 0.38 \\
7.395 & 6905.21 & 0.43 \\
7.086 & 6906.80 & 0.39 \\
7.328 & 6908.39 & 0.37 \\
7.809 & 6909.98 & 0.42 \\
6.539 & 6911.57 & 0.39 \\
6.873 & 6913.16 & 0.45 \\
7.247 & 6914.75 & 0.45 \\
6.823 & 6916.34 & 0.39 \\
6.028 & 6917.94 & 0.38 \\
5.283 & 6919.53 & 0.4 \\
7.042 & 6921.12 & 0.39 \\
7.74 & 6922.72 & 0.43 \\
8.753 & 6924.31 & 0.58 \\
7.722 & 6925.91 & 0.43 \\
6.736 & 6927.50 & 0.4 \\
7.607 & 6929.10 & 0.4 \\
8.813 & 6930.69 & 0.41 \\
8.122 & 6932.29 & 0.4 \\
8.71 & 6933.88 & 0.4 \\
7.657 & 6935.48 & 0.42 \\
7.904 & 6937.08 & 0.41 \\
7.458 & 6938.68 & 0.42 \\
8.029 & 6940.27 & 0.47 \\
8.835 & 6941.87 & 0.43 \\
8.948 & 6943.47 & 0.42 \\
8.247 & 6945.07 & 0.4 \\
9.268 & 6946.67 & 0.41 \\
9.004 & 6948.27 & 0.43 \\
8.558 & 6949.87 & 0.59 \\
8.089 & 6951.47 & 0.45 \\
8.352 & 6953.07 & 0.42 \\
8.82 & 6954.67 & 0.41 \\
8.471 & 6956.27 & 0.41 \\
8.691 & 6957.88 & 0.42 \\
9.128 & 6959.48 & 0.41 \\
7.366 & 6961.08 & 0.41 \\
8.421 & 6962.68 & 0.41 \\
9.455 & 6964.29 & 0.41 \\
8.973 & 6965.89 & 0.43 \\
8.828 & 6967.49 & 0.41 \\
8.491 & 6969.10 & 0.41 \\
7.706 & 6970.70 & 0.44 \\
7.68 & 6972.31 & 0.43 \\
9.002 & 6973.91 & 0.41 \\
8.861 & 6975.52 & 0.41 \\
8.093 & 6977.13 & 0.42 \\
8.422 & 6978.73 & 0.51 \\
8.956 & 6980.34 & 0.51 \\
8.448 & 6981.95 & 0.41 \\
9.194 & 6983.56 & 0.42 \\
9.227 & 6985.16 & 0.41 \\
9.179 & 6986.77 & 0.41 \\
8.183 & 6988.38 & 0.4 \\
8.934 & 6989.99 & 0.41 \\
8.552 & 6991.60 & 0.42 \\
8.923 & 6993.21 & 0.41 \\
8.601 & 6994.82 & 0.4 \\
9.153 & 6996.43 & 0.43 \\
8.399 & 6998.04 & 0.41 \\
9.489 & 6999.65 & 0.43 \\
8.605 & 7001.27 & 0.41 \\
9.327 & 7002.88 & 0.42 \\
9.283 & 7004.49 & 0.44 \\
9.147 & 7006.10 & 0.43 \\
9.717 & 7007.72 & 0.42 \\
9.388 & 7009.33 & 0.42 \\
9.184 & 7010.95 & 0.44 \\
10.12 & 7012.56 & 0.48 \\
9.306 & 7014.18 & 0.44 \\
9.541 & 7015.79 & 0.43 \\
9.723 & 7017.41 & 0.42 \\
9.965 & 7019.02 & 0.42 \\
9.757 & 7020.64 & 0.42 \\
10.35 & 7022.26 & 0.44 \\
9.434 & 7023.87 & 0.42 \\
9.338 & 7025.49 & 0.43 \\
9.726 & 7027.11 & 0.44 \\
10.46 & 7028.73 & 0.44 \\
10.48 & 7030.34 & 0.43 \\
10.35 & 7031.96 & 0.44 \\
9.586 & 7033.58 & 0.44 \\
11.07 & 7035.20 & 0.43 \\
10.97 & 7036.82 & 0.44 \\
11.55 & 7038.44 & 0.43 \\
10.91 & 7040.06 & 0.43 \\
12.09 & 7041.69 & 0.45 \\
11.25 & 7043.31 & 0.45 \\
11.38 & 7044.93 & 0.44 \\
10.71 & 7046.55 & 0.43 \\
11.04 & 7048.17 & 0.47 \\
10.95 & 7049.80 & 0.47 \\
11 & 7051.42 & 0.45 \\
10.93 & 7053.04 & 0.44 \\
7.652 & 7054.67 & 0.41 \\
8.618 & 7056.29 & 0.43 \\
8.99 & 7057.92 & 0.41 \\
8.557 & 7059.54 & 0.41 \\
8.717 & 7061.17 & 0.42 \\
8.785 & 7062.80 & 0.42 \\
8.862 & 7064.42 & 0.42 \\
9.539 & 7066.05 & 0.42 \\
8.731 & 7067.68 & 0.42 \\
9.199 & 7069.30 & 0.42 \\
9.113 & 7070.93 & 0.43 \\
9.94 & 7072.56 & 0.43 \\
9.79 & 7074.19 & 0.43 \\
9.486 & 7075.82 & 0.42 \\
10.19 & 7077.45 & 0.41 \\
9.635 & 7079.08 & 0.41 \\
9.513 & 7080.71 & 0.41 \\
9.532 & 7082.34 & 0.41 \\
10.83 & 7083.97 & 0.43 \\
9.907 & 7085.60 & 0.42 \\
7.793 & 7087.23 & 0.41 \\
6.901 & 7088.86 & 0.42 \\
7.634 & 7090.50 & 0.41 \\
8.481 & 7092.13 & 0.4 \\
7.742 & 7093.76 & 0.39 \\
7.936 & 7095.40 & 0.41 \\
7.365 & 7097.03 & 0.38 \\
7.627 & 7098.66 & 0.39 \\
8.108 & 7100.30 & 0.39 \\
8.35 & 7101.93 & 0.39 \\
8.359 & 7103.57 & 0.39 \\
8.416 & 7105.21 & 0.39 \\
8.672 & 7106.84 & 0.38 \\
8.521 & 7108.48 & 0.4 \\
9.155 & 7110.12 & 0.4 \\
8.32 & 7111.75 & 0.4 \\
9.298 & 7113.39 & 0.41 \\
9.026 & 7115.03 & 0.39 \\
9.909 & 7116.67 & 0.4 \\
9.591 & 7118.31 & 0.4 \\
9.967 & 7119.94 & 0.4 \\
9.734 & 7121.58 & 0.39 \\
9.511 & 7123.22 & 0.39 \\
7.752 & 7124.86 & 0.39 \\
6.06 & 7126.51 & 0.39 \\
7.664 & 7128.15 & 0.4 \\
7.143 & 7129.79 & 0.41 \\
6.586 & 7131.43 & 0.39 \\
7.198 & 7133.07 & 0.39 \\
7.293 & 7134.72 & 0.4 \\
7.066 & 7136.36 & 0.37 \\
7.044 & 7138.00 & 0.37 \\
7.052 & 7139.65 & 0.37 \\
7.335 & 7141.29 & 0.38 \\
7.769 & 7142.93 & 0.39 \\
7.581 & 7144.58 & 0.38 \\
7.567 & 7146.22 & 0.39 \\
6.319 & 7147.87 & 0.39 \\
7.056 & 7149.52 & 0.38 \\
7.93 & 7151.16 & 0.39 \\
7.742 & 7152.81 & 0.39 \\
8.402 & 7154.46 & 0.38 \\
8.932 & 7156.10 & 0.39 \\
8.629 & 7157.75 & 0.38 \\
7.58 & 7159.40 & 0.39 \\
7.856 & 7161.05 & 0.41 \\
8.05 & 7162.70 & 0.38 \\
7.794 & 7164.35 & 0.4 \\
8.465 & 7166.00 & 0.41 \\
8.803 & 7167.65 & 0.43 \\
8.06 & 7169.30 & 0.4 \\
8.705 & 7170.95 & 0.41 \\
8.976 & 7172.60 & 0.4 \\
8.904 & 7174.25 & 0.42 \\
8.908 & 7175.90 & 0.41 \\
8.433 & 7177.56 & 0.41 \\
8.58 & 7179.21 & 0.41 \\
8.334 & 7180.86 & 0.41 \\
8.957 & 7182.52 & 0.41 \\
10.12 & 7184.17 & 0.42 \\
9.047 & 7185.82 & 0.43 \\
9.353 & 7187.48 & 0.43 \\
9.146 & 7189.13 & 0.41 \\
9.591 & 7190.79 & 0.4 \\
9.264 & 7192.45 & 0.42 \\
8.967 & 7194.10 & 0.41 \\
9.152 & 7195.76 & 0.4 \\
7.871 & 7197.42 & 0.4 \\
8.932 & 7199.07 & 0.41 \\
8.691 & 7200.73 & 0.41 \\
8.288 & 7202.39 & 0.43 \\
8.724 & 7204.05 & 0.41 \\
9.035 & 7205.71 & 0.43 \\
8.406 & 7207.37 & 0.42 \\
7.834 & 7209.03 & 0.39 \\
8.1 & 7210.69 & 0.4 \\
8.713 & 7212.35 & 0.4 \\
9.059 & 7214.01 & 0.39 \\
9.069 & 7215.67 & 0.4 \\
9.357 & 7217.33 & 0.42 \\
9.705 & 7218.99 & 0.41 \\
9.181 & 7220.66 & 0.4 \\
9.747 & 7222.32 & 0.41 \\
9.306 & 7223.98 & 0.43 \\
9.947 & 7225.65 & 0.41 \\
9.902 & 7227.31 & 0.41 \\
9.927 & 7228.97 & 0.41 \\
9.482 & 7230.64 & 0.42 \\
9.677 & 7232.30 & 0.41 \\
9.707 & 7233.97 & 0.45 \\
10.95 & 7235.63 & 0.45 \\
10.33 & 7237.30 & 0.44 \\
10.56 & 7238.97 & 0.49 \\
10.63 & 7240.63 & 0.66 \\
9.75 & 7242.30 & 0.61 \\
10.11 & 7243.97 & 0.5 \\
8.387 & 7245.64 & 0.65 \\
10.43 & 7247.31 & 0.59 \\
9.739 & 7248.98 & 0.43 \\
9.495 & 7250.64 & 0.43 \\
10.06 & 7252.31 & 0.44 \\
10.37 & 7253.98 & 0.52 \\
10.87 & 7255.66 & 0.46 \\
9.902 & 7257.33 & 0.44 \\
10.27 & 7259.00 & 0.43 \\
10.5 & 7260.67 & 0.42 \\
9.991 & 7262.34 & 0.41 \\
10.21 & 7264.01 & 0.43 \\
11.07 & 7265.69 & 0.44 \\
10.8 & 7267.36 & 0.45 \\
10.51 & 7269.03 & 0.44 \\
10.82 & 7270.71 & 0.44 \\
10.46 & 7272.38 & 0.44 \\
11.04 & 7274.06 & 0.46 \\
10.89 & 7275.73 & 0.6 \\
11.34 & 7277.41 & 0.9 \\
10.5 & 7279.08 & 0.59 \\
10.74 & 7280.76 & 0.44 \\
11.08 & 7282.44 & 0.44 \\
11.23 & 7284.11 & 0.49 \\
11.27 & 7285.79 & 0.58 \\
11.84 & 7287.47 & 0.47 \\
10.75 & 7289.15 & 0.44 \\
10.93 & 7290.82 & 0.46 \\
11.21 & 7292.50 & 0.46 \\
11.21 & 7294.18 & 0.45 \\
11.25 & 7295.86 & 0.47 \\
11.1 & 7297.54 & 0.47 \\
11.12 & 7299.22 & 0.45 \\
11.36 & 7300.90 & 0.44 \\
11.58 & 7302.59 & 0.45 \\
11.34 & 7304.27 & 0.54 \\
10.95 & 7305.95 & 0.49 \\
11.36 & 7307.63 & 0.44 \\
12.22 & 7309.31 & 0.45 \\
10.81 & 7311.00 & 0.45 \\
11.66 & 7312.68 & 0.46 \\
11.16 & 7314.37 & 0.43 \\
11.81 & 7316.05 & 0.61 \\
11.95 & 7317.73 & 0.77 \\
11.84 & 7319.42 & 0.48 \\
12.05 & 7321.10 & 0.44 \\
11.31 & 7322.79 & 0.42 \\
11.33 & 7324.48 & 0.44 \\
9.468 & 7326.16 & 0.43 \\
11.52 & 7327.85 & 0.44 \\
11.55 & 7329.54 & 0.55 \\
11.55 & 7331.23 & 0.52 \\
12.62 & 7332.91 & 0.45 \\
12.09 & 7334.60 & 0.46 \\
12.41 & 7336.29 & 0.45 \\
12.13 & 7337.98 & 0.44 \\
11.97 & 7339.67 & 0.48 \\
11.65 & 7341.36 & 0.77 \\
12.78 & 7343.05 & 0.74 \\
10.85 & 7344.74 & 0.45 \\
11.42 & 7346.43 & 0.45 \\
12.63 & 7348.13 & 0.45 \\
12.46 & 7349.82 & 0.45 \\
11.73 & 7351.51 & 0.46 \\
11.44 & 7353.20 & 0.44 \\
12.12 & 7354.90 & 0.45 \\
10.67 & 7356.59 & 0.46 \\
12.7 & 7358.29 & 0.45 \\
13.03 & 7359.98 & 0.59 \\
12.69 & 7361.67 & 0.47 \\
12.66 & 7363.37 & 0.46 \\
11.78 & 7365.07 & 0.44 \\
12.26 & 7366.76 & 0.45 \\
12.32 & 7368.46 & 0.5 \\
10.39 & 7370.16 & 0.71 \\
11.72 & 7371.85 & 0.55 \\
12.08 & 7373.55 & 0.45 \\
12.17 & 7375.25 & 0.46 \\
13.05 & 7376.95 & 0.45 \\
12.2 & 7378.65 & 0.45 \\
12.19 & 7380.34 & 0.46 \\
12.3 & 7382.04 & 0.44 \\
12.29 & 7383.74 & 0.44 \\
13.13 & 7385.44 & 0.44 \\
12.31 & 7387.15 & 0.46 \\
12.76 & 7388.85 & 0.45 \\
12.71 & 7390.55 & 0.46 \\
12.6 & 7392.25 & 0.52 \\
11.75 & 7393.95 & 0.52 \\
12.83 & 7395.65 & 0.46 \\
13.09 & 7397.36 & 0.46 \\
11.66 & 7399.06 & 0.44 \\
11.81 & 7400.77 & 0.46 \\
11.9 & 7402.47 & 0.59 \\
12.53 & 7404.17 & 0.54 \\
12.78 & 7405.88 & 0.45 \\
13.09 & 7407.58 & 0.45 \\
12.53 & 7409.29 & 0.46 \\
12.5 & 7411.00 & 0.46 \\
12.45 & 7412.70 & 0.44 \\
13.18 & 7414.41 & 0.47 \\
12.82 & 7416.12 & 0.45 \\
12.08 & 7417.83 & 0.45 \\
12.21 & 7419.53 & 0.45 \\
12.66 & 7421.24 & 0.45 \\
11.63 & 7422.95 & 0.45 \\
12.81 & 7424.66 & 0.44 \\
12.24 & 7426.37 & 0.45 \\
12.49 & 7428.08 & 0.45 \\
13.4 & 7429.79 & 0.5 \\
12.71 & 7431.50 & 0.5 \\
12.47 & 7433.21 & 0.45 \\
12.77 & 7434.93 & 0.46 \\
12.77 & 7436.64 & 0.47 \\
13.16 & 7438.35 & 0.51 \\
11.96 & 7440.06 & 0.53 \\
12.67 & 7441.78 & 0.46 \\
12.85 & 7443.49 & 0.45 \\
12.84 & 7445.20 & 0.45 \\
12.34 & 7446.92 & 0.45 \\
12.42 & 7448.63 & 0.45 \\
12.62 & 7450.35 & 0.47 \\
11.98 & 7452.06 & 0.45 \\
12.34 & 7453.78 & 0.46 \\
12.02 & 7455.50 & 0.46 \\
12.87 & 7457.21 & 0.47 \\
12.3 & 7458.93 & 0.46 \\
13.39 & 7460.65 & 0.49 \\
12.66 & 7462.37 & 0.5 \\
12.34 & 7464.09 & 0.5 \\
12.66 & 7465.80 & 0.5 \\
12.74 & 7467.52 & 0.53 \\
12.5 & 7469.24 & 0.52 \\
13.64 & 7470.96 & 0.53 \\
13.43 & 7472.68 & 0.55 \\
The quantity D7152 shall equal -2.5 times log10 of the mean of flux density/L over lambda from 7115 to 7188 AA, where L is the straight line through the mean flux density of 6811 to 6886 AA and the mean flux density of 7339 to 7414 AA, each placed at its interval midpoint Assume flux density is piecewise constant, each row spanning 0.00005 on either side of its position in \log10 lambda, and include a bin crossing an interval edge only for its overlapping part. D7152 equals 0.17 mag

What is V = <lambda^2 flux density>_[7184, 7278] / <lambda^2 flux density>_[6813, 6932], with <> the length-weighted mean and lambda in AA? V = 1.69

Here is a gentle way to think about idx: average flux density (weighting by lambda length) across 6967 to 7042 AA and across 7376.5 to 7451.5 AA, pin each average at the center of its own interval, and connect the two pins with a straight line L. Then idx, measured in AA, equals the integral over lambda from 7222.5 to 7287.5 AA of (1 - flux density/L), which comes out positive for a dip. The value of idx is 5.6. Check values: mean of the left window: 9.38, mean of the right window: 12.5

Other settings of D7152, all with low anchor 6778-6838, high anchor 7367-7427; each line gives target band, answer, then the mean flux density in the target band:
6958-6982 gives -0.08 mag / 8.53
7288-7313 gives 0.01 mag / 11.3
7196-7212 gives 0.22 mag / 8.47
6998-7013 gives -0.13 mag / 9.29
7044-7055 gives -0.22 mag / 10.7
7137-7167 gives 0.26 mag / 7.73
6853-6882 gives 0.16 mag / 5.91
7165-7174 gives 0.16 mag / 8.61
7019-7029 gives -0.16 mag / 9.81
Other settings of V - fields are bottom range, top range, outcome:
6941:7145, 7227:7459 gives 1.41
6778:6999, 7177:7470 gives 1.81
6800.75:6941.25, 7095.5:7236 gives 1.44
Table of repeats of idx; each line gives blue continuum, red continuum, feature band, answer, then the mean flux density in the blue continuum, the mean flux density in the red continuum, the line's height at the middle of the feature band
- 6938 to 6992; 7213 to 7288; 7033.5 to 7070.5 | -3.9 AA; 8.59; 10.2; 9.08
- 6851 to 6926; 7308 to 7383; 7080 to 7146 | 5.8 AA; 6.31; 11.9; 9.05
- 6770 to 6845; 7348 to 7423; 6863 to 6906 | 6.1 AA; 6.31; 12.3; 7.11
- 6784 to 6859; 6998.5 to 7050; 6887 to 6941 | 6.4 AA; 6.14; 10.1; 7.95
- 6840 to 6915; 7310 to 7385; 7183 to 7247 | 6.0 AA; 6.2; 11.9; 10.3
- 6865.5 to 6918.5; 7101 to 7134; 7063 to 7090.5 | -4.0 AA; 6.32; 8.46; 8.07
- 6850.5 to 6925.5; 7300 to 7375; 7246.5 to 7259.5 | 0.7 AA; 6.3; 11.8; 10.7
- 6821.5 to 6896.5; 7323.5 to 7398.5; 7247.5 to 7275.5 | 1.3 AA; 6.07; 12.1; 10.9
